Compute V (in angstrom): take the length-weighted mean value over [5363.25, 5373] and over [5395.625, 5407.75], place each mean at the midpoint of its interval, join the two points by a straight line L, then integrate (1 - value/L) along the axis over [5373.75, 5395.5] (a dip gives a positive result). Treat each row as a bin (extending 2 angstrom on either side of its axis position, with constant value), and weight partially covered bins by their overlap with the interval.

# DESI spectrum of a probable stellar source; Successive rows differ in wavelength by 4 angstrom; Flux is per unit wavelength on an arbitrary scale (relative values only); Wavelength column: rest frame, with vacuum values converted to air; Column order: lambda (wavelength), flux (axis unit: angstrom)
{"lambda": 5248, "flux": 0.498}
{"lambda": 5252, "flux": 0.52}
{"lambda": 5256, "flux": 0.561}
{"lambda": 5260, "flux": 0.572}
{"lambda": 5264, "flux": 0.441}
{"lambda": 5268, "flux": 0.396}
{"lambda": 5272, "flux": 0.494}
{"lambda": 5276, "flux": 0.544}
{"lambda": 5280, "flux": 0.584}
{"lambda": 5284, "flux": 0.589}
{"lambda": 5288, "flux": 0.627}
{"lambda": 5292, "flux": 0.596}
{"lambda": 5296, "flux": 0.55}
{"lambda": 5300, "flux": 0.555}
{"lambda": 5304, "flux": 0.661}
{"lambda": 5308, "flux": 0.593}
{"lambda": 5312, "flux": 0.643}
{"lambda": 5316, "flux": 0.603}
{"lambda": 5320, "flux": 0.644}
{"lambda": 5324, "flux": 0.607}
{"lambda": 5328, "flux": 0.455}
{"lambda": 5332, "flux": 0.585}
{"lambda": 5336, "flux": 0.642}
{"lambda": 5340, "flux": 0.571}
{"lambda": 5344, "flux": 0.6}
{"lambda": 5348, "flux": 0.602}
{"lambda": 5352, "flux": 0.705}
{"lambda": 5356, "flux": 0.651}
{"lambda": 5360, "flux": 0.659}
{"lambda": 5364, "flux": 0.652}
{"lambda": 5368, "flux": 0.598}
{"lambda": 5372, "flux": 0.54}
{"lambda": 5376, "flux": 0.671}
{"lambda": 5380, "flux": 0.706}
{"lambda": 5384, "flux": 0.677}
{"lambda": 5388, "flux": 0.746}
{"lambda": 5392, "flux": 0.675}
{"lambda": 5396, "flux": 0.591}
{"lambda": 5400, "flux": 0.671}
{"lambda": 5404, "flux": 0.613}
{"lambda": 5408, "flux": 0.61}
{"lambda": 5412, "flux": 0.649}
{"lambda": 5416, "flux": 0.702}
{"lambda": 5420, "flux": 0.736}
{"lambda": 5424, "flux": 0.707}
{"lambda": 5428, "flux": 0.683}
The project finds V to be -2.67 angstrom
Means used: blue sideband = 0.595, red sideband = 0.627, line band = 0.686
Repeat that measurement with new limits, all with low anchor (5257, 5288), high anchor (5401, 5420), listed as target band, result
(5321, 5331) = 0.5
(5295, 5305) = -0.6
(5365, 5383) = -0.3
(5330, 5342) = -0.3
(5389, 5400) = -0.2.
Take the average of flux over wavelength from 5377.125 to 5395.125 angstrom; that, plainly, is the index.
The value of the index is 0.693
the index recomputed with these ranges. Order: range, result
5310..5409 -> 0.629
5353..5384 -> 0.644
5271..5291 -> 0.573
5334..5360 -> 0.631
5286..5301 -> 0.584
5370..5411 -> 0.65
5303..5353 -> 0.606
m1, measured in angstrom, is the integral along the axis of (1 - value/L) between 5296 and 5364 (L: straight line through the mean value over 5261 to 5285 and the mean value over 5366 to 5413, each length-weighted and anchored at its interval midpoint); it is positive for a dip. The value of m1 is -4.2 angstrom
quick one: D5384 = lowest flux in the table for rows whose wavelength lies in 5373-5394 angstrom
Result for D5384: 0.671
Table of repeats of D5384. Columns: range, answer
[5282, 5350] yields 0.455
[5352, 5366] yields 0.651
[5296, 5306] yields 0.55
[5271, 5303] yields 0.494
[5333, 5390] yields 0.54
